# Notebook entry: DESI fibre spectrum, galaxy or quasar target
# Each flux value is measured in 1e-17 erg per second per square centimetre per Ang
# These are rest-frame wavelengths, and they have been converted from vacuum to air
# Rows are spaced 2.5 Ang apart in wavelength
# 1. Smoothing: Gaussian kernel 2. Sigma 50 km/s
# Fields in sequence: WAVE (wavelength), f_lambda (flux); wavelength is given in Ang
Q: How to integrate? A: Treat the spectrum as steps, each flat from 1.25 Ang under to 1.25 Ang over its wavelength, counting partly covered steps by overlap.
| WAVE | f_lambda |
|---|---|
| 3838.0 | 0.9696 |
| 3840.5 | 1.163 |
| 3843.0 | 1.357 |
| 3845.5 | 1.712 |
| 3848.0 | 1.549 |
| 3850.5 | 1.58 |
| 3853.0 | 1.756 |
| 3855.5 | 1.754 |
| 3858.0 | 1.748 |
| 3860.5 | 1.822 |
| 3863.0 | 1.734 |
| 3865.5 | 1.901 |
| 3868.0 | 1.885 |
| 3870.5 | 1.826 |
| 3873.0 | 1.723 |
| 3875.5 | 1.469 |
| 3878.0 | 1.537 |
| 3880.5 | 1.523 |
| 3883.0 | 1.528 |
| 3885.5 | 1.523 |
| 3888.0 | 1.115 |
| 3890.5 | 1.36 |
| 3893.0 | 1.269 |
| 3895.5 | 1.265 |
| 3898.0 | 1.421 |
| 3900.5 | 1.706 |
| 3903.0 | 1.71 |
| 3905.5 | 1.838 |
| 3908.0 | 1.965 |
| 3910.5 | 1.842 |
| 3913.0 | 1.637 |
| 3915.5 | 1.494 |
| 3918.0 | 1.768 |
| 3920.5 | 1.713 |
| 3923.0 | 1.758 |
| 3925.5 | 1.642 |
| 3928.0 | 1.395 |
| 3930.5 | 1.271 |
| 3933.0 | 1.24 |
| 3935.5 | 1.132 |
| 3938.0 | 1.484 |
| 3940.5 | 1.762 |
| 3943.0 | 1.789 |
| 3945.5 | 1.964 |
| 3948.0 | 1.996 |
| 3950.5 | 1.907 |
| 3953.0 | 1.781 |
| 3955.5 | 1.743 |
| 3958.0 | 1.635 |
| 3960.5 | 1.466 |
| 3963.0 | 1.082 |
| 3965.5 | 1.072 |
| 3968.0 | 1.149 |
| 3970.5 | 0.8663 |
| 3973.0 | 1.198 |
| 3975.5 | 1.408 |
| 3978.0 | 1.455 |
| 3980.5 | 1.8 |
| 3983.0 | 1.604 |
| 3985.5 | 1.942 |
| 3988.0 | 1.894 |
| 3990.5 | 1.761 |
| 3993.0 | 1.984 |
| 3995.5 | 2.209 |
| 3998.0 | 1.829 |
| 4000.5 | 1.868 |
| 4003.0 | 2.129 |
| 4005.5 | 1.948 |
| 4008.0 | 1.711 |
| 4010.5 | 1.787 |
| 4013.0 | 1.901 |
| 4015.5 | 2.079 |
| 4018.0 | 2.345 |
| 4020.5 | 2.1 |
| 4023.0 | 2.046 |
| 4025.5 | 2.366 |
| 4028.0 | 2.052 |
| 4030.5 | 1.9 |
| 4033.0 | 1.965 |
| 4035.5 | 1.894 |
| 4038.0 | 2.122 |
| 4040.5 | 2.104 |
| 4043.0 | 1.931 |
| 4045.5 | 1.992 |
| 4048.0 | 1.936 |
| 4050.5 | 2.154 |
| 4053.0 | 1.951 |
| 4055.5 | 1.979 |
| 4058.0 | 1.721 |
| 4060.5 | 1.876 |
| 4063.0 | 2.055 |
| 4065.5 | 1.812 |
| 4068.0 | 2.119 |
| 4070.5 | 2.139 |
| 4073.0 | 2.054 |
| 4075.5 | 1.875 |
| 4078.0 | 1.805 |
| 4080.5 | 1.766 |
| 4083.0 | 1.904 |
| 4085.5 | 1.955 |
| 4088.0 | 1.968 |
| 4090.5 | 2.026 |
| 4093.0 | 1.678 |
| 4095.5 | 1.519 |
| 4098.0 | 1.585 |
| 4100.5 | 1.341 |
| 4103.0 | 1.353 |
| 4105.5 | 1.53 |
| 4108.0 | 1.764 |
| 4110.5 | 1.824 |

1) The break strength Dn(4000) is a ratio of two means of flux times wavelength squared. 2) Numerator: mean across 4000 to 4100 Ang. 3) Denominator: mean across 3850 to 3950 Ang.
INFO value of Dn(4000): 1.29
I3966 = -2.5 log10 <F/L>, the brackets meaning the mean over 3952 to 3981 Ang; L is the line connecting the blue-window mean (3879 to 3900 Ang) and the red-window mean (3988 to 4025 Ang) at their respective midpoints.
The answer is 0.28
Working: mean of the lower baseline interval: 1.39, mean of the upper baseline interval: 1.98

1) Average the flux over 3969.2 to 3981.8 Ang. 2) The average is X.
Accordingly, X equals 1.35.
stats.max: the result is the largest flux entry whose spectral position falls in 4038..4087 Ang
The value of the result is 2.154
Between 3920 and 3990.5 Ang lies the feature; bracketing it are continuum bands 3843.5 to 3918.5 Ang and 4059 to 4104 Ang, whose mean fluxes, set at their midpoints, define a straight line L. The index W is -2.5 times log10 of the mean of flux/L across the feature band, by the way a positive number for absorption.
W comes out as 0.11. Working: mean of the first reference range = 1.63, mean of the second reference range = 1.83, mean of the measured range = 1.54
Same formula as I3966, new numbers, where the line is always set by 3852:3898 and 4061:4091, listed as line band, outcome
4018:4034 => -0.13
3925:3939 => 0.25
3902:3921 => -0.06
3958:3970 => 0.39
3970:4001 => 0.06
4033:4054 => -0.06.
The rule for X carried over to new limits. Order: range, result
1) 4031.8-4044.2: 2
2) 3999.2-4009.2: 1.91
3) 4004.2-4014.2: 1.84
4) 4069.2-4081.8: 1.93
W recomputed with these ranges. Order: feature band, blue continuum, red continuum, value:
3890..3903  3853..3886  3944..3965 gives 0.18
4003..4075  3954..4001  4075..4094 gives -0.15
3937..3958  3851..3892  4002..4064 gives 0.01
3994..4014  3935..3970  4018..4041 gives -0.01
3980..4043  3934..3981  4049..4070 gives -0.13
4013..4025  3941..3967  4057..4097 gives -0.20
